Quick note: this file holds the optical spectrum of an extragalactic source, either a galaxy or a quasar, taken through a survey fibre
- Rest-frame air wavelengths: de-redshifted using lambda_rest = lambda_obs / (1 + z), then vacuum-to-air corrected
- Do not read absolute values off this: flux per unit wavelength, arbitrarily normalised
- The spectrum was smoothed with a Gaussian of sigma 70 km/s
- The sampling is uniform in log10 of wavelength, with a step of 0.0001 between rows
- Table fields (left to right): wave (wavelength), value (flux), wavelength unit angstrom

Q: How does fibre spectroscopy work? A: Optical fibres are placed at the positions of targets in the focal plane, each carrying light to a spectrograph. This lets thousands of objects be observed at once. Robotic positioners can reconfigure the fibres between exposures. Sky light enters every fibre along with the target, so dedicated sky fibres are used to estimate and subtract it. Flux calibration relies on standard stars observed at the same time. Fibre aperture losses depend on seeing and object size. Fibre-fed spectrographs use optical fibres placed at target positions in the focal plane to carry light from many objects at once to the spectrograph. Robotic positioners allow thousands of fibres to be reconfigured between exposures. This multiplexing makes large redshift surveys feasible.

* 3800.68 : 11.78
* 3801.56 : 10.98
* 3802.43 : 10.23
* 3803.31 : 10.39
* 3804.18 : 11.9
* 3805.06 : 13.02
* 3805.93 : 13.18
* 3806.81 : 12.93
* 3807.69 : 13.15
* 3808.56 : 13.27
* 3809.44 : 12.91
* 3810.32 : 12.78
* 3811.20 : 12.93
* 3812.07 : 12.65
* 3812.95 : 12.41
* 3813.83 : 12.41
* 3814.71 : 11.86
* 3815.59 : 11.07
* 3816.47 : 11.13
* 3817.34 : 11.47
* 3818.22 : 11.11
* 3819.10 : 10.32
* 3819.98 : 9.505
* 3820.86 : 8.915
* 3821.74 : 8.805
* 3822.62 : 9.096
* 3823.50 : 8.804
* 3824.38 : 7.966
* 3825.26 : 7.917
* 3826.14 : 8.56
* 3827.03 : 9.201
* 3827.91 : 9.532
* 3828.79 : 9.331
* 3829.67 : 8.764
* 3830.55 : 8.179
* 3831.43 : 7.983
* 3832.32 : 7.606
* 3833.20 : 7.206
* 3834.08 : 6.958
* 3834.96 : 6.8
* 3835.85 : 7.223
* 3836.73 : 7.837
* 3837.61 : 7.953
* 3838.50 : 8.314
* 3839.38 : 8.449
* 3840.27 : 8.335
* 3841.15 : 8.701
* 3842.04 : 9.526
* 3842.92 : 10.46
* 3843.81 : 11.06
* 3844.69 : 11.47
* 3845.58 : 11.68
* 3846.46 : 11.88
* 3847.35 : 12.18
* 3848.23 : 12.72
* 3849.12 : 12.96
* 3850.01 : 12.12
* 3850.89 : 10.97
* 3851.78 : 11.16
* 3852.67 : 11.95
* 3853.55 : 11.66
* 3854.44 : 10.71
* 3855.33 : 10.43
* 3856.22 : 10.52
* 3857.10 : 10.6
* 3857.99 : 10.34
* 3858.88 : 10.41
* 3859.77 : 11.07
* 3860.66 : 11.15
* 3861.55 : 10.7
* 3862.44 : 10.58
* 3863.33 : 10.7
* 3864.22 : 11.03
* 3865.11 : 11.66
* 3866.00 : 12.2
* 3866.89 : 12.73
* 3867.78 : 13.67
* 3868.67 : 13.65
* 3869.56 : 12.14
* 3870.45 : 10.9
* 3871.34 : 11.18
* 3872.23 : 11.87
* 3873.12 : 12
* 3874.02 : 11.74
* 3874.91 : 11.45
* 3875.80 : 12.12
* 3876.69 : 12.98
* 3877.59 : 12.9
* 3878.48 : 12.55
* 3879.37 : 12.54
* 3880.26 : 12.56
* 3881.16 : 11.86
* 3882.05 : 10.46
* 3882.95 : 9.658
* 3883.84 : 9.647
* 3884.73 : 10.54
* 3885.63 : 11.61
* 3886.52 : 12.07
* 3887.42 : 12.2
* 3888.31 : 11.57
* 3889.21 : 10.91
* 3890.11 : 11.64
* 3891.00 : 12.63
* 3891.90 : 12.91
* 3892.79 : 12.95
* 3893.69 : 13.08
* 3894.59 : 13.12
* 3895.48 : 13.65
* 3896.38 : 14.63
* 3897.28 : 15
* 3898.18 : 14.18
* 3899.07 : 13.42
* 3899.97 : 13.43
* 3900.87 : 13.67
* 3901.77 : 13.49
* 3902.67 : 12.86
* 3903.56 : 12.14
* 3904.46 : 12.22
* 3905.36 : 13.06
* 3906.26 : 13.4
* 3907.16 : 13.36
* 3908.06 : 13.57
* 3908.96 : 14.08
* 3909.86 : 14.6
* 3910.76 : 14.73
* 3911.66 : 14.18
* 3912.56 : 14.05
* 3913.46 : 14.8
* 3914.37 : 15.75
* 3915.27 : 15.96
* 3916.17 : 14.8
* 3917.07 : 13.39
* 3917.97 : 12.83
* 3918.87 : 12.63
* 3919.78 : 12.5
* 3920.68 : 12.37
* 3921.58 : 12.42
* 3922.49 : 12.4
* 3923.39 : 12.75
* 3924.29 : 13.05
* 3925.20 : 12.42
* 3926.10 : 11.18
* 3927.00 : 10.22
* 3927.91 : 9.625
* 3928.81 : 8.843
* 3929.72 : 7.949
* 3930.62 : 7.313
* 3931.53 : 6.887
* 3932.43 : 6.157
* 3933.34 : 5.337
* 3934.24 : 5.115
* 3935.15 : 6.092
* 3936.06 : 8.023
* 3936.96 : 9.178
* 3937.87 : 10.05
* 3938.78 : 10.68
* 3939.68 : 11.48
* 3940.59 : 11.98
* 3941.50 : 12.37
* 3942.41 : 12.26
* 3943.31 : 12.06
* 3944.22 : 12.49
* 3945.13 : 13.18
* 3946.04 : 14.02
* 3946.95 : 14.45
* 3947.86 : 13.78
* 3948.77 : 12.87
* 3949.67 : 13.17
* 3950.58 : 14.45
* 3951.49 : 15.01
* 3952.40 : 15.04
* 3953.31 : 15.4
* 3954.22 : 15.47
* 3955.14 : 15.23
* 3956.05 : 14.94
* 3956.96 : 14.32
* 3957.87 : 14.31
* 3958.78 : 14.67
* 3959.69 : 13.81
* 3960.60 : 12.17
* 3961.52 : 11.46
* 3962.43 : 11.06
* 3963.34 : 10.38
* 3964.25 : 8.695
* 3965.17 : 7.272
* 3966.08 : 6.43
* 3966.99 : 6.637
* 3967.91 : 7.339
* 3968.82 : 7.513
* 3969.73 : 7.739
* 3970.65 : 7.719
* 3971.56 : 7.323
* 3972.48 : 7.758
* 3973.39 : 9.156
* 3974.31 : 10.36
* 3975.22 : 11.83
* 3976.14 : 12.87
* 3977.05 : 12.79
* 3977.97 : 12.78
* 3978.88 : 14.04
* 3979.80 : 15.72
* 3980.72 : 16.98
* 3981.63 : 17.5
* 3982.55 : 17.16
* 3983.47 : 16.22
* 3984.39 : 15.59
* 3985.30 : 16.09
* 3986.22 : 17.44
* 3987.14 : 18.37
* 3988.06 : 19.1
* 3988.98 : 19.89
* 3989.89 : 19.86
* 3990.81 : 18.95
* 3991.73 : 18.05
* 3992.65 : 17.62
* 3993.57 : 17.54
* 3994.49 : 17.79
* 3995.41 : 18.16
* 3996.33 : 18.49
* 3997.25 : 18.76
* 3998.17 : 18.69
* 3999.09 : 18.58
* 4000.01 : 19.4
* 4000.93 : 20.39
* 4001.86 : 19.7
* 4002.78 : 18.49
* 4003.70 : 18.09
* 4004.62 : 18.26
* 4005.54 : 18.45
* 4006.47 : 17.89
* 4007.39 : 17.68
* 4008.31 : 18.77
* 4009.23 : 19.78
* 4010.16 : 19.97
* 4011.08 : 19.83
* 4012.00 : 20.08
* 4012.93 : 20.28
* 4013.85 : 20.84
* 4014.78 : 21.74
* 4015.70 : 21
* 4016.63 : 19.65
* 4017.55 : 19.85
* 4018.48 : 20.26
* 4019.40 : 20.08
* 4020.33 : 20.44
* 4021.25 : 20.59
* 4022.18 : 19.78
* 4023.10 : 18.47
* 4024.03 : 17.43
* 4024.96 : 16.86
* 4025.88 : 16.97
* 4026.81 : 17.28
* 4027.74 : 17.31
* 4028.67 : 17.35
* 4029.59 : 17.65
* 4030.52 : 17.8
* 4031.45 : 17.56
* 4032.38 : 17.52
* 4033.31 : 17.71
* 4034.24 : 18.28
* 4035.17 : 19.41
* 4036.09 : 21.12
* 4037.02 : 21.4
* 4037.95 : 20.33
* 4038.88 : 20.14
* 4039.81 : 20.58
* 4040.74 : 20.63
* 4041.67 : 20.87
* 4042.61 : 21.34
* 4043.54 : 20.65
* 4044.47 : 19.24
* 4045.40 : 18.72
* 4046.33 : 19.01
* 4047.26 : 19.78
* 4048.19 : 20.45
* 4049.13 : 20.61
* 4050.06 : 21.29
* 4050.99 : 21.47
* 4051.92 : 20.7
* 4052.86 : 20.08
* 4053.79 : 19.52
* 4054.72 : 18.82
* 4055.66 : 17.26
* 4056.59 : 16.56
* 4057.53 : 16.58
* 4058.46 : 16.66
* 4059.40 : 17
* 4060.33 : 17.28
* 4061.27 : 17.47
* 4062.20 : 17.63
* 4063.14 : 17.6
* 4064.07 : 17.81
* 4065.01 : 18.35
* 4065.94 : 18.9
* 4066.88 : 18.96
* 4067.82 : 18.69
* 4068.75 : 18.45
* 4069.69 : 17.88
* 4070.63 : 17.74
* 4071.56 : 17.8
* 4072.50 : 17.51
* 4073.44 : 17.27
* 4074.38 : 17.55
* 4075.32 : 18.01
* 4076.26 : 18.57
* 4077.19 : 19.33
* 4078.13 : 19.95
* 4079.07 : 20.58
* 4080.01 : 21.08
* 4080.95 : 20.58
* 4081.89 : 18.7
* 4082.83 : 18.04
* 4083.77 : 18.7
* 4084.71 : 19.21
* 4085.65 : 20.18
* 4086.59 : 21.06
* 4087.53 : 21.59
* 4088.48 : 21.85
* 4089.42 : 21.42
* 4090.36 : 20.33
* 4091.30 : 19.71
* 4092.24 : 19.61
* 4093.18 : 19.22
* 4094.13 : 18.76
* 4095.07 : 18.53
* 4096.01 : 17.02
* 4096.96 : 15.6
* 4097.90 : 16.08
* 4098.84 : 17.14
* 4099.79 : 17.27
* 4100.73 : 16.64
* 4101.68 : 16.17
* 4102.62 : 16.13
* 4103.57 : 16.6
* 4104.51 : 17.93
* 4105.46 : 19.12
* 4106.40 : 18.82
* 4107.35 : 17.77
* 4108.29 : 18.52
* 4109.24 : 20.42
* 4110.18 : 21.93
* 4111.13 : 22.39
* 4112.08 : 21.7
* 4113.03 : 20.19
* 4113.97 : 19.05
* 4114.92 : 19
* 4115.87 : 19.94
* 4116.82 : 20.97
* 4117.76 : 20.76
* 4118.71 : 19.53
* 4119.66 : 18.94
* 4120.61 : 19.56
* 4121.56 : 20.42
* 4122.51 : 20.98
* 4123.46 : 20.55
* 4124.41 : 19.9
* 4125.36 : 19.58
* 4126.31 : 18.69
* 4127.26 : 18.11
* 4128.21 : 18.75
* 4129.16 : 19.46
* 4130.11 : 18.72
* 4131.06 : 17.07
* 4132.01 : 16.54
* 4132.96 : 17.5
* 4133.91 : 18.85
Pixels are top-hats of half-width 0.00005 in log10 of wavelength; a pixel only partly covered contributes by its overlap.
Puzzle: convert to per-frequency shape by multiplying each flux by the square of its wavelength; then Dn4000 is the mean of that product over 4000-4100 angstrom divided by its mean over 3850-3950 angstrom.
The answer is 1.72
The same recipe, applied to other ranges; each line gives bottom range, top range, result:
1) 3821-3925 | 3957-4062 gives 1.58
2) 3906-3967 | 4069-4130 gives 1.73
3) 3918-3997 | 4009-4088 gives 1.59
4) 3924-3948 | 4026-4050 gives 2.00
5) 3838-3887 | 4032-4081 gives 1.86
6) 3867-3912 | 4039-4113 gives 1.65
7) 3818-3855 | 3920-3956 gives 1.26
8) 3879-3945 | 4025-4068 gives 1.70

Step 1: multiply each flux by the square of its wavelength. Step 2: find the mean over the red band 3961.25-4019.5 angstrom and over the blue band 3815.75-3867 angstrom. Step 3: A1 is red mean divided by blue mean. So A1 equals 1.7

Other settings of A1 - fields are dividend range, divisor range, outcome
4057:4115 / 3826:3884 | 1.97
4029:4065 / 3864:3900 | 1.69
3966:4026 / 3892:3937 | 1.44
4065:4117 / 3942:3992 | 1.51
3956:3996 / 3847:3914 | 1.15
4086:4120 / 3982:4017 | 1.07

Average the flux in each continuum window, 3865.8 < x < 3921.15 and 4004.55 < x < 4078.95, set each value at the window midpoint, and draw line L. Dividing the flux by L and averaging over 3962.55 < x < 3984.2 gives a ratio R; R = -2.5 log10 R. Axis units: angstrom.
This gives 0.42 mag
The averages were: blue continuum 12.8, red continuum 19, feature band 11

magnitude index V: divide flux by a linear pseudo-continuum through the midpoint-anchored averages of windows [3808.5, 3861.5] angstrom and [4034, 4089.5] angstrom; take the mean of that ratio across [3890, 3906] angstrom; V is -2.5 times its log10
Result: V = -0.05 mag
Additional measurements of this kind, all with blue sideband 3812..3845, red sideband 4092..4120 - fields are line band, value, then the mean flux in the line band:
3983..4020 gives -0.24 mag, 18.9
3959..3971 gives 0.45 mag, 9.21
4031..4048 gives -0.20 mag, 19.7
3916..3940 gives 0.24 mag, 10.1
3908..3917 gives -0.20 mag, 14.6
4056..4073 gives -0.03 mag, 17.7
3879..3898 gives -0.08 mag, 12.2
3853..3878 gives -0.10 mag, 11.5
